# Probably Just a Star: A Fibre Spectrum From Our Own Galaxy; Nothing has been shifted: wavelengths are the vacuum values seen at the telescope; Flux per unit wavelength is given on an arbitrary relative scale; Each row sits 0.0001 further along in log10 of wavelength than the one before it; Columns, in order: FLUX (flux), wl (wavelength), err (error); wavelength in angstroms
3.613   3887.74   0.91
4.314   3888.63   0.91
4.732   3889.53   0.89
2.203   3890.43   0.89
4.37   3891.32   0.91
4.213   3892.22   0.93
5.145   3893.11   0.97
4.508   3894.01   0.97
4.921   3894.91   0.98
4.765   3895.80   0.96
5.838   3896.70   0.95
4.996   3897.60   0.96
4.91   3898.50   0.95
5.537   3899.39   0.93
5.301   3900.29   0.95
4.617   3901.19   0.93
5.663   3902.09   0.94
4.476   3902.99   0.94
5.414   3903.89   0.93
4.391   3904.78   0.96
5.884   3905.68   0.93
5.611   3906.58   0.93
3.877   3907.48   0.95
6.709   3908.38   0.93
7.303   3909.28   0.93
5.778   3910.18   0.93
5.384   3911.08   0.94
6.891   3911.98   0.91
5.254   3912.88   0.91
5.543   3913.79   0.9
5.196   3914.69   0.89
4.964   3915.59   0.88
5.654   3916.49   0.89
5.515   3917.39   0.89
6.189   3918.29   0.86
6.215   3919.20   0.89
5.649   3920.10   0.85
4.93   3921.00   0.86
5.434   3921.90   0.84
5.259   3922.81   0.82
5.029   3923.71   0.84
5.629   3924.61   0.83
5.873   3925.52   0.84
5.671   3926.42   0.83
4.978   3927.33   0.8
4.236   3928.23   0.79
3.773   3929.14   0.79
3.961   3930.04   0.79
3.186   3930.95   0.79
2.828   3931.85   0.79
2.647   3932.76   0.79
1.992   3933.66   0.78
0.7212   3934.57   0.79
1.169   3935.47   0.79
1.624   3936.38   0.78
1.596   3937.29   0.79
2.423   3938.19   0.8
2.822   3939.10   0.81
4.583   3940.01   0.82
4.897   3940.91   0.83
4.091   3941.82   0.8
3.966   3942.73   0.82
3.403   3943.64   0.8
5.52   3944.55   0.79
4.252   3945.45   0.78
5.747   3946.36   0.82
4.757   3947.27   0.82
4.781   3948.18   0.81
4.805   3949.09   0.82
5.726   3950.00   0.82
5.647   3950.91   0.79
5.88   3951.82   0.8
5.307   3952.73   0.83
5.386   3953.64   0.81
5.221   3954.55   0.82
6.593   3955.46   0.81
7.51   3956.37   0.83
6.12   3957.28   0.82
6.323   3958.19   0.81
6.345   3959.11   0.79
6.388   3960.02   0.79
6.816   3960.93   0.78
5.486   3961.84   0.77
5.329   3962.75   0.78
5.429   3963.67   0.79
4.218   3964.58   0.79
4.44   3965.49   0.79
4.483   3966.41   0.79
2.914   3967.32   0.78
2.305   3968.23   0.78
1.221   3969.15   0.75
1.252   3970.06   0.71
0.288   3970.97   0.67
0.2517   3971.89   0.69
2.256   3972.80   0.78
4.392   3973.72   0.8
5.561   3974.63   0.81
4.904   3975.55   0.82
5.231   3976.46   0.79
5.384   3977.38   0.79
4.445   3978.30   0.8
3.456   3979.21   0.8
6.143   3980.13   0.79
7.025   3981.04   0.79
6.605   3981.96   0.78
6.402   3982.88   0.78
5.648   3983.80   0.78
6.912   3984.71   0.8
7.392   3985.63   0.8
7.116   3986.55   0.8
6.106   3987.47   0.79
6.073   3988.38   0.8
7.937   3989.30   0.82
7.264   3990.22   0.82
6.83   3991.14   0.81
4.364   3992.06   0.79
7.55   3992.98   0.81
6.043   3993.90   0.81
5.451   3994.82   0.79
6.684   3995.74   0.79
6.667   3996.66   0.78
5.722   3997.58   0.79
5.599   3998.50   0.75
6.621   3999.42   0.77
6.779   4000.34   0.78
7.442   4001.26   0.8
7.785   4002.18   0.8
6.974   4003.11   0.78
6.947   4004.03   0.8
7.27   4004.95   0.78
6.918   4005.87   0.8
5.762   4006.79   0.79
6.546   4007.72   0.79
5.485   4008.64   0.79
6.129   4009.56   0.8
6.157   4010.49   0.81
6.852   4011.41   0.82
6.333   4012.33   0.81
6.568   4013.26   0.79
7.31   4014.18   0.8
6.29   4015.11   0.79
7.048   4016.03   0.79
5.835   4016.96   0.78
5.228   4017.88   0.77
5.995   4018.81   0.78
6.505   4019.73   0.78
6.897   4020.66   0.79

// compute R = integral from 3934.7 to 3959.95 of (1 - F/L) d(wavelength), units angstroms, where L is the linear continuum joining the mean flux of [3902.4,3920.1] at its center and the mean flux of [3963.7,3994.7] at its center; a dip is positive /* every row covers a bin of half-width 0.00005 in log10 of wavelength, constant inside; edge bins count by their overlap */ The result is 2.71 angstroms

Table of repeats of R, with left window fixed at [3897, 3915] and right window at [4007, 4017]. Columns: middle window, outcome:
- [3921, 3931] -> 1.3 angstroms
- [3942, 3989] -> 7.7 angstroms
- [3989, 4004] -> -0.8 angstroms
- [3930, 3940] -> 6.0 angstroms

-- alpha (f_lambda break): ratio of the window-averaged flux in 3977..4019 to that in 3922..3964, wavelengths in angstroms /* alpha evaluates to 1.4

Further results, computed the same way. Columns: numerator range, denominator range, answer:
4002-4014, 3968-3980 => 2.03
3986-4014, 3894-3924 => 1.21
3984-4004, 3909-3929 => 1.20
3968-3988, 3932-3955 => 1.16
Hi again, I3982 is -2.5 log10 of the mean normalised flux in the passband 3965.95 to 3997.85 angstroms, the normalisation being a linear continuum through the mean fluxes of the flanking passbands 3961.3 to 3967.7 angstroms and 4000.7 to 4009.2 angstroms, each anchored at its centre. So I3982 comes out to 0.120 mag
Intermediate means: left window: 4.66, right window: 6.79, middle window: 5.09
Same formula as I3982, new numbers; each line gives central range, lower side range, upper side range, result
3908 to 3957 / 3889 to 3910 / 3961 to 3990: 0.04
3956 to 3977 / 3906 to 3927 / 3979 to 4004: 0.39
